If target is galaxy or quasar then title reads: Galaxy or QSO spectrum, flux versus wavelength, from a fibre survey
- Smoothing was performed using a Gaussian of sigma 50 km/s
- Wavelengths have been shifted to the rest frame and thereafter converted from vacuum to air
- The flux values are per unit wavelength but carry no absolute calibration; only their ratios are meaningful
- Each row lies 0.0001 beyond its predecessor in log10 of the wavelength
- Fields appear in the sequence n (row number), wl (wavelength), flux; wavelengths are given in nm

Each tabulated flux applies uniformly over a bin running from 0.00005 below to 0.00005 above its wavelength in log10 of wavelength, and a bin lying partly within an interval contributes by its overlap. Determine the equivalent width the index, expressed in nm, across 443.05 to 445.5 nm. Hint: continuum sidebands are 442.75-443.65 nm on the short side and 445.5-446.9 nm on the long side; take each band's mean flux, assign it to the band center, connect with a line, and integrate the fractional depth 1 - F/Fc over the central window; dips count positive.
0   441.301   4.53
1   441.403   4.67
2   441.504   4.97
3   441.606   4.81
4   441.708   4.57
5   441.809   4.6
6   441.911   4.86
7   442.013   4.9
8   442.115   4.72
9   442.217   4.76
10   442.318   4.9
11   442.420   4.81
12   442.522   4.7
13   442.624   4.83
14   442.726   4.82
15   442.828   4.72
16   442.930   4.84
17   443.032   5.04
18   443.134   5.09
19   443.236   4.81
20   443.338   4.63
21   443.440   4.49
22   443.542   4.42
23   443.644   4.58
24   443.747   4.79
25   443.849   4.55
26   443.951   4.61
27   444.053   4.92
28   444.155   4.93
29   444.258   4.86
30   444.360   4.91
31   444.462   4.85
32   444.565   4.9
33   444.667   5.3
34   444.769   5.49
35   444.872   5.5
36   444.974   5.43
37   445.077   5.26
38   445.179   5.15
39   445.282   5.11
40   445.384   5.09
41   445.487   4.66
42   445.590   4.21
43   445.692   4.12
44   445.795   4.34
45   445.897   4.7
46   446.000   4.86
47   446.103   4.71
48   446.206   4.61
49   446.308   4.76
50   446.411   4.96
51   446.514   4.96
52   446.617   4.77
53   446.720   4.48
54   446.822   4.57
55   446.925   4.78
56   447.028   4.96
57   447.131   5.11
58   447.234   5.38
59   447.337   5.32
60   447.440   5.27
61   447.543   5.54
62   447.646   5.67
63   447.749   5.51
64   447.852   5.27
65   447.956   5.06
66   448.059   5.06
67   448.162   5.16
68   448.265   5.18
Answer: -0.12 nm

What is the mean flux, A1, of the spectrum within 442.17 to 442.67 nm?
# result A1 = 4.8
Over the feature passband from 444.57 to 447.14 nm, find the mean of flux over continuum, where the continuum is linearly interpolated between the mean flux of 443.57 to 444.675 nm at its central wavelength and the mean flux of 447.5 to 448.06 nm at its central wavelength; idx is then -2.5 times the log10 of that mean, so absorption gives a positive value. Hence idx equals 0.043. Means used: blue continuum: 4.81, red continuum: 5.37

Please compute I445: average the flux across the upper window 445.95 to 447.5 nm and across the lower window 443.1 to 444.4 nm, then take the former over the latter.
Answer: 1.04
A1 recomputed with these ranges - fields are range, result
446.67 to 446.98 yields 4.62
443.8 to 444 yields 4.58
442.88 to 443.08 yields 4.94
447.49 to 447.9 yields 5.5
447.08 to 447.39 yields 5.27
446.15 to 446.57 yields 4.82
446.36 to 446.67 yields 4.89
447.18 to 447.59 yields 5.37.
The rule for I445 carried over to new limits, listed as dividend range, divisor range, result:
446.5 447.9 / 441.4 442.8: 1.07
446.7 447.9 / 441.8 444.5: 1.08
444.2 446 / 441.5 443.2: 1.02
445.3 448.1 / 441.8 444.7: 1.03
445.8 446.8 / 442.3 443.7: 1.00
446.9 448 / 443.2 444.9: 1.09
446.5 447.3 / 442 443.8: 1.02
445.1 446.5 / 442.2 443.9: 1.00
